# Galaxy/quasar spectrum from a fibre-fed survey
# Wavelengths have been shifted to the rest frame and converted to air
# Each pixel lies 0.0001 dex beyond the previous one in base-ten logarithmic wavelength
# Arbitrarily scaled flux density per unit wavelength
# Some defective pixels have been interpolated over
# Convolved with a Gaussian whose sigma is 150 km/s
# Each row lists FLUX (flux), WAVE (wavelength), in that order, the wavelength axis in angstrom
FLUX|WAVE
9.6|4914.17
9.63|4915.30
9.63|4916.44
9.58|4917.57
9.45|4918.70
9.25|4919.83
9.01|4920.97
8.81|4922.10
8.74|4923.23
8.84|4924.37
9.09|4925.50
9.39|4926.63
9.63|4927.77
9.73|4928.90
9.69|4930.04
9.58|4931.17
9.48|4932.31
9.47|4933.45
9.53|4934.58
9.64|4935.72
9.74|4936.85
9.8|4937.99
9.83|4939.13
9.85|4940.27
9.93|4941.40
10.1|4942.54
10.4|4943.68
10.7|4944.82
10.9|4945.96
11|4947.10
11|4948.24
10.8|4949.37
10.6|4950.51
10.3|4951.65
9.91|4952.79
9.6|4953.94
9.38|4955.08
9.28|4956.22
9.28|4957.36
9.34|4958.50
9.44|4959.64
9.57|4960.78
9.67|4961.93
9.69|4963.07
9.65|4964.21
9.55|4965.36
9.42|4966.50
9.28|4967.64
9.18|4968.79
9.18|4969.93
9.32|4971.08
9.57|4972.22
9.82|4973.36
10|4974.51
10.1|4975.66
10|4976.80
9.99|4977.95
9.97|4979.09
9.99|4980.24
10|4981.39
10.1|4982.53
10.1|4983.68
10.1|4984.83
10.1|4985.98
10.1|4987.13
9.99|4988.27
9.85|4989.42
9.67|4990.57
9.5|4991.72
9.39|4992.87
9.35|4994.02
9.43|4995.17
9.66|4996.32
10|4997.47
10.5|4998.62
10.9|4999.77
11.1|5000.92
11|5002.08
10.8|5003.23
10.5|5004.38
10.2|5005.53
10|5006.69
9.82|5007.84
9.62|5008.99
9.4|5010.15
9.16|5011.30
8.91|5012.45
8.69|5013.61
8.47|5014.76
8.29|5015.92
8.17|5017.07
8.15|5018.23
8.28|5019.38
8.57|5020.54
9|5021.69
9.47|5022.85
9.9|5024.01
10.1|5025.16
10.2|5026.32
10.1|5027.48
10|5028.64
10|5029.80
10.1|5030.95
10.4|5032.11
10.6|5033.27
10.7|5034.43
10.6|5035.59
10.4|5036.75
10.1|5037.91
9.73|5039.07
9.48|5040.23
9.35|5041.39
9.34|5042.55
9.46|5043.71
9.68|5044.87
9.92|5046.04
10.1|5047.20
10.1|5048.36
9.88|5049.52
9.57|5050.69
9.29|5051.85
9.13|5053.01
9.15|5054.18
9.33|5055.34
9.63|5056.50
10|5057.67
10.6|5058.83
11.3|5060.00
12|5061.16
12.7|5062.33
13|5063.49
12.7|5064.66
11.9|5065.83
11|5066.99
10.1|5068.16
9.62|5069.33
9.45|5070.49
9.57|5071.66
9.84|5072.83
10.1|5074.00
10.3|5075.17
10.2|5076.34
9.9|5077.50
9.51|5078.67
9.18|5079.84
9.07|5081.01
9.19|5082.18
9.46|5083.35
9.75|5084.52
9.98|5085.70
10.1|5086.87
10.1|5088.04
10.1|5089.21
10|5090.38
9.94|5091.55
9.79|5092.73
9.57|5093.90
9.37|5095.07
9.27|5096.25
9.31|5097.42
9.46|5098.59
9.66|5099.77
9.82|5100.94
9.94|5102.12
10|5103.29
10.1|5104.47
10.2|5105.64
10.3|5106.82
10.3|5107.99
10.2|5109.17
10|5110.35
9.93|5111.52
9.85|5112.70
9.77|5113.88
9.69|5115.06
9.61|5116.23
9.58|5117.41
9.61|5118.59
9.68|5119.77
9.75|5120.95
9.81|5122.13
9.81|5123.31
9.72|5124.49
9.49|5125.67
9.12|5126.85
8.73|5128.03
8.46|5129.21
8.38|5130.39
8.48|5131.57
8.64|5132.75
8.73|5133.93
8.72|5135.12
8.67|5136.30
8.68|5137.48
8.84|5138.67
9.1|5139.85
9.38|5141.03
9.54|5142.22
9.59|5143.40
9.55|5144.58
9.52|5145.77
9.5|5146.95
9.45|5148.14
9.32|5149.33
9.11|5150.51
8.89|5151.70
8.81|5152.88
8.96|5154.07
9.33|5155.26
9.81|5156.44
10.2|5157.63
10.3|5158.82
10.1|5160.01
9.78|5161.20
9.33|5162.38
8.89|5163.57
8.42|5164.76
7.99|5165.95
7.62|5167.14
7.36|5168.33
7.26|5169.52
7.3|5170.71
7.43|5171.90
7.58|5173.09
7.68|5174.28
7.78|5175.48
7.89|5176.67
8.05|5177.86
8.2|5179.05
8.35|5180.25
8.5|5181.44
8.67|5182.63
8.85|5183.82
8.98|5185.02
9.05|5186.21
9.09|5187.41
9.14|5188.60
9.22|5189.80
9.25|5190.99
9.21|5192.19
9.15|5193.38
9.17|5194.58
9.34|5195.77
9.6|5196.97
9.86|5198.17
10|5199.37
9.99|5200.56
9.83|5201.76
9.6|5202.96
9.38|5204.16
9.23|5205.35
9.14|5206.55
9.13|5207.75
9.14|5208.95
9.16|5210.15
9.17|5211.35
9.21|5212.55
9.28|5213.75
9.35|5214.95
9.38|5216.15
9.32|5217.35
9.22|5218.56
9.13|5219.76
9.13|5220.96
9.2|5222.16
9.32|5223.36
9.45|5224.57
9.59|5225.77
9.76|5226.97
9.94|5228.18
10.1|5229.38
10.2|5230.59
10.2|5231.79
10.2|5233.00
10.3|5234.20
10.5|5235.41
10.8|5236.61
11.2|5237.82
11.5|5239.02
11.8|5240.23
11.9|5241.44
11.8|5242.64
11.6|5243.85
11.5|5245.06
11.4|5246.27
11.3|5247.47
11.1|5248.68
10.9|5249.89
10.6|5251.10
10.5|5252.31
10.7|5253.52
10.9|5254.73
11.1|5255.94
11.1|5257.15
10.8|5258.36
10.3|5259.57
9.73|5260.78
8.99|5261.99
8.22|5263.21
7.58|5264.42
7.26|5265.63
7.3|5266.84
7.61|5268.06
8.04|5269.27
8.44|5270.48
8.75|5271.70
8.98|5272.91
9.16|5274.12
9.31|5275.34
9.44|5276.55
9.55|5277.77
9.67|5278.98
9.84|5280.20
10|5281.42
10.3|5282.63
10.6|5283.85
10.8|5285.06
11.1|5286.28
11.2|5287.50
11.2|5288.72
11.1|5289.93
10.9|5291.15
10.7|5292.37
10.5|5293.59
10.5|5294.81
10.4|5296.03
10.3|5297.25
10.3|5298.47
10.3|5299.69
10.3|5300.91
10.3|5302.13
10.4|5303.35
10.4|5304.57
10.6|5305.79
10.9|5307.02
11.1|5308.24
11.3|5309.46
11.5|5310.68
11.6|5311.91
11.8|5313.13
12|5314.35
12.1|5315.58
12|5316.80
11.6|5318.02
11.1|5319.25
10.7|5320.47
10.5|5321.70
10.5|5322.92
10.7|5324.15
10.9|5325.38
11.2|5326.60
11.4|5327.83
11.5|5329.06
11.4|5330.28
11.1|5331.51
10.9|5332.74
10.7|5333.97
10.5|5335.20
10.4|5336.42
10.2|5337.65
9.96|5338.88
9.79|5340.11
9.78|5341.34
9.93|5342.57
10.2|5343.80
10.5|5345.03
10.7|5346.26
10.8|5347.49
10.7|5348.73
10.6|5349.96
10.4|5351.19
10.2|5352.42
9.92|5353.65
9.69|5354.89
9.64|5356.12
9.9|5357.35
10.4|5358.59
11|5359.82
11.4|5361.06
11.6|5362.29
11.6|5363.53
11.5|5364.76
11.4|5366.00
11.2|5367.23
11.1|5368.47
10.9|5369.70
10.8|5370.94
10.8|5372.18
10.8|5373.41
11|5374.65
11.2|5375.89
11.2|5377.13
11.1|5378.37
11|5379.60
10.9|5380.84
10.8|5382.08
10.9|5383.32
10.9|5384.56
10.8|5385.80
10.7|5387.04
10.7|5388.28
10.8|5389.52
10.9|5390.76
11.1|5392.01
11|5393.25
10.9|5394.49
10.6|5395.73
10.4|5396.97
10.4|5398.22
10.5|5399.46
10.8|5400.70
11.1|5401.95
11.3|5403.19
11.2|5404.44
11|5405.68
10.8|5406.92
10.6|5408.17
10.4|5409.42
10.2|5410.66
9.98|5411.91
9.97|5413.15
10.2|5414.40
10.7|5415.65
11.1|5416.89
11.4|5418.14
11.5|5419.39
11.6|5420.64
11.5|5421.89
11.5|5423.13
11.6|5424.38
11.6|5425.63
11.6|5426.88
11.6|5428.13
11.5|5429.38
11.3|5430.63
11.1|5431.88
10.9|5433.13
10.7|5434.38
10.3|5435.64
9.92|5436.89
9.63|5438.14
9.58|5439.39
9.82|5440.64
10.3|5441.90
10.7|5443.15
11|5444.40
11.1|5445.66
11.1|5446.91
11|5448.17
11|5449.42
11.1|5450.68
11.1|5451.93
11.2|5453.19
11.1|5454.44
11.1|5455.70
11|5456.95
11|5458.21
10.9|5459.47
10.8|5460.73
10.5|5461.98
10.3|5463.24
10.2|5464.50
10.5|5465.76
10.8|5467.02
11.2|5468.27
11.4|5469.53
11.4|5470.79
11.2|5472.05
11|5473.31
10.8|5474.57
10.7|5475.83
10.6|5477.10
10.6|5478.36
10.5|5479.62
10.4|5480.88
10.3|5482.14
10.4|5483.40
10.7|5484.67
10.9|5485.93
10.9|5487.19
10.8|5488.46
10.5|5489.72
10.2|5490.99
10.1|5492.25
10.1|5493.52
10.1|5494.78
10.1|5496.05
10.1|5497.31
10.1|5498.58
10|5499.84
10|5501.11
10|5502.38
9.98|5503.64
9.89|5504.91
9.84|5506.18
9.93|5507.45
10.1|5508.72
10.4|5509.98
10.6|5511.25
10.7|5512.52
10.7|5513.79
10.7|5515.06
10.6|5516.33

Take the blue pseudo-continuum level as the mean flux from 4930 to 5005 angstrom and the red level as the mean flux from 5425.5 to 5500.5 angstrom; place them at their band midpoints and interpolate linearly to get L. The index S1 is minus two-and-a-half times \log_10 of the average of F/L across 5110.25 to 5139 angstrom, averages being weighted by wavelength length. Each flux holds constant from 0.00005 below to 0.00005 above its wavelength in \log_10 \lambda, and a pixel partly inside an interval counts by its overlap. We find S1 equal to 0.10 mag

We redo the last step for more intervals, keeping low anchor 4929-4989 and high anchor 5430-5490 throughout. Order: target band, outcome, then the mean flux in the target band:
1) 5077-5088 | 0.05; 9.59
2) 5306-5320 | -0.10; 11.5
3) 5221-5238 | 0.04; 9.99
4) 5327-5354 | 0.00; 10.5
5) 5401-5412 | -0.01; 10.8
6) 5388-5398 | -0.02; 10.8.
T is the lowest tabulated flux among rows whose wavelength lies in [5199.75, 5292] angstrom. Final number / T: 7.26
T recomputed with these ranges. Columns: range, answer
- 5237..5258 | 10.5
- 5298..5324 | 10.3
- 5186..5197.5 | 9.05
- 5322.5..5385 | 9.64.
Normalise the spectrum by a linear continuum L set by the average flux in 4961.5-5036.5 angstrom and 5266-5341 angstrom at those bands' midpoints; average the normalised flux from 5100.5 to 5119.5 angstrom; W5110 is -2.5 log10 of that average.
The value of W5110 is 0.01 mag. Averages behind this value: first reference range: 9.75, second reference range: 10.4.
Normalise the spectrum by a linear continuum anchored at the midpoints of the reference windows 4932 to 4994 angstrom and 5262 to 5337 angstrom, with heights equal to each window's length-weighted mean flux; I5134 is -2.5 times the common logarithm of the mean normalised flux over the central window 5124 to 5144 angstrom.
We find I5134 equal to 0.13 mag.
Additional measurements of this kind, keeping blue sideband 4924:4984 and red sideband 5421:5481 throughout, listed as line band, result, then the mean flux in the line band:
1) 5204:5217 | 0.12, 9.24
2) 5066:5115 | 0.03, 9.85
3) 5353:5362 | 0.04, 10.3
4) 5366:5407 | -0.02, 10.9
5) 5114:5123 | 0.05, 9.68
